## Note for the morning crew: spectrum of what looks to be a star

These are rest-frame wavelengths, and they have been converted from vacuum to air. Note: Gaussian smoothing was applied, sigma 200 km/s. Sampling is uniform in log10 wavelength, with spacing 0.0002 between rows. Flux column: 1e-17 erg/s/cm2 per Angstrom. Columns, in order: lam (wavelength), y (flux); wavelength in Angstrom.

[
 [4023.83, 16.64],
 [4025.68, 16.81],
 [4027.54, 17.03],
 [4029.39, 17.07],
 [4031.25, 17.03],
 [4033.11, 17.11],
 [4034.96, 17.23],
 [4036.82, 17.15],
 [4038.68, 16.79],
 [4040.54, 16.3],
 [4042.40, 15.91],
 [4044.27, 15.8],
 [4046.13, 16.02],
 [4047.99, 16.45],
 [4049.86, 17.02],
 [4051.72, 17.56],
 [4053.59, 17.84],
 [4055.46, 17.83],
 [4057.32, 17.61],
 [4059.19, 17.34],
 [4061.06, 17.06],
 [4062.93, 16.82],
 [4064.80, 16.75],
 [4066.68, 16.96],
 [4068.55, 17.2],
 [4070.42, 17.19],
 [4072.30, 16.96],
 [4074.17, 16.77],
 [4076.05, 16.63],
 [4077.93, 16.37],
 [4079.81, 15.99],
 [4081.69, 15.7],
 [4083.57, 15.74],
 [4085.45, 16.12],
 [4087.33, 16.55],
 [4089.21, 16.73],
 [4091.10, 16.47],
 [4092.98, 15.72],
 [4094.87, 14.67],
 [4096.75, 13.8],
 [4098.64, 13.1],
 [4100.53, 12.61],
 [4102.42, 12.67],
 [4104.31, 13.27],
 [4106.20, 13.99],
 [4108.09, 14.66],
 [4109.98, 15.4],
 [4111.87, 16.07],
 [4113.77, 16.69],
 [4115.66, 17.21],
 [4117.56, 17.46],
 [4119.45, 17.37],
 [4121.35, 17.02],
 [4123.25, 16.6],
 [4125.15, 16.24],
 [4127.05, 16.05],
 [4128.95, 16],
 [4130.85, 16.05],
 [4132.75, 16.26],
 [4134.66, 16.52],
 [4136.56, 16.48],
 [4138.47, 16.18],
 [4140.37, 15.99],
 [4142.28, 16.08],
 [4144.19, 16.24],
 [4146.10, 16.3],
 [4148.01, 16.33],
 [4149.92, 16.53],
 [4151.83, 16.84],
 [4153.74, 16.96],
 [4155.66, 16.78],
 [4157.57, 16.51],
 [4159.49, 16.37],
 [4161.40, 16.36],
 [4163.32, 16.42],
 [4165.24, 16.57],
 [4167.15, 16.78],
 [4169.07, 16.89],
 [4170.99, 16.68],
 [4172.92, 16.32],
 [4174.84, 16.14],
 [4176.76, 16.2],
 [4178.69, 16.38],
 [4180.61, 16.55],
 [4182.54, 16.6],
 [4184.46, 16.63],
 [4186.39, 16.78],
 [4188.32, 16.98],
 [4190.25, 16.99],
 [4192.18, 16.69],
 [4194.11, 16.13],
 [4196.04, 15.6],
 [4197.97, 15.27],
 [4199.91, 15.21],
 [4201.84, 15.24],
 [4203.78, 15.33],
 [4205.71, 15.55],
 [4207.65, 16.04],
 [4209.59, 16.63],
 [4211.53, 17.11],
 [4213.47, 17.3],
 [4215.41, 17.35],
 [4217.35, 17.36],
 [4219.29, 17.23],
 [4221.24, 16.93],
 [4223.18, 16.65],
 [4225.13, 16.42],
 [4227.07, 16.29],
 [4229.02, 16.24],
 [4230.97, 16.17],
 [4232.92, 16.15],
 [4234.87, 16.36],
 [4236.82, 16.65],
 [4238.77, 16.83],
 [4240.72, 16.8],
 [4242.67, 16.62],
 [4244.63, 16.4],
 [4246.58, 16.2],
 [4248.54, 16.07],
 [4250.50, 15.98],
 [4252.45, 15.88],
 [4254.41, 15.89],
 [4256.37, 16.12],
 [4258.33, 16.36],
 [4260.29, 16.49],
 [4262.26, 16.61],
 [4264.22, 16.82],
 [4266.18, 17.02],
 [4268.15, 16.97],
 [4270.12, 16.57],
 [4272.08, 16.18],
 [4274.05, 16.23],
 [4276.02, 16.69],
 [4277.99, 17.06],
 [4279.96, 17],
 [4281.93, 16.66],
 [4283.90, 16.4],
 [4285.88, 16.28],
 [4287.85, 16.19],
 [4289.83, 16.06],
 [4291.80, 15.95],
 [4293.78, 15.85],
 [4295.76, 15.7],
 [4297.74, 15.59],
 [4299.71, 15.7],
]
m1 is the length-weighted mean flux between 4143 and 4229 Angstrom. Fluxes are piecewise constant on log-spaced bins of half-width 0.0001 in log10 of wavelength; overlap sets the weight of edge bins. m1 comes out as 16.5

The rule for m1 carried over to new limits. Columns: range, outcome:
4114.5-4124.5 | 17.1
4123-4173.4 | 16.4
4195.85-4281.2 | 16.4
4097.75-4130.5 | 15.5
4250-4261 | 16.1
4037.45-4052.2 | 16.5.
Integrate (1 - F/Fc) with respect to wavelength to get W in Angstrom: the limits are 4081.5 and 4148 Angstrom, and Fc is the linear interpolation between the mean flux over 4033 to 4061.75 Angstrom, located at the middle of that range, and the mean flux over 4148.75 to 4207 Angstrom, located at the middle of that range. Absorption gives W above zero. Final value 3.6 Angstrom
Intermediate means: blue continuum 16.9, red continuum 16.3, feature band 15.7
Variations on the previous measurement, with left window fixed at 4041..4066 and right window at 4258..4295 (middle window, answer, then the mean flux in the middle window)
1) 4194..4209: 1.0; 15.5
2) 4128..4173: 0.8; 16.4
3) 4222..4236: 0.2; 16.3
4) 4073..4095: 0.9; 16.2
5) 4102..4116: 1.5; 15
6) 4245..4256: 0.3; 16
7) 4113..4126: -0.1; 17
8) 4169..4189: 0.2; 16.5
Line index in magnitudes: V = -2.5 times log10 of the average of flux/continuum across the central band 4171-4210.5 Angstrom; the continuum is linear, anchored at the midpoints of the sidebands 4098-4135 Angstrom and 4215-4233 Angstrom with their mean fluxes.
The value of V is 0.011 mag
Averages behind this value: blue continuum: 15.6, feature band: 16.2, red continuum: 16.7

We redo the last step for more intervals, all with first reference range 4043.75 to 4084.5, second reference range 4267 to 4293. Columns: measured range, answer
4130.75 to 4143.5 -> 0.03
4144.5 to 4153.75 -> 0.01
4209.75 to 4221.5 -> -0.04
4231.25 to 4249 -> 0.01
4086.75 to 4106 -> 0.16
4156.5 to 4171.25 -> 0.01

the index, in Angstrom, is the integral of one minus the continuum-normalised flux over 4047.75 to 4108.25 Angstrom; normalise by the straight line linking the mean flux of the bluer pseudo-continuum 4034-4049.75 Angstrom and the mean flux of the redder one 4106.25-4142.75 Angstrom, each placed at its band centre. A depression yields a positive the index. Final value 1.44 Angstrom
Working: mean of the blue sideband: 16.5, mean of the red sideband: 16.3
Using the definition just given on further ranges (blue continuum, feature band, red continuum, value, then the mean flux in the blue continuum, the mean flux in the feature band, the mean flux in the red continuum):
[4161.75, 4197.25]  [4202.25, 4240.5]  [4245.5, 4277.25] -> -0.2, 16.5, 16.5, 16.4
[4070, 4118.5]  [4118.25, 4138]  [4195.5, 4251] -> -0.9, 15.5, 16.5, 16.4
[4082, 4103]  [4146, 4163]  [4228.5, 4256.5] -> -1.1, 15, 16.6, 16.3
